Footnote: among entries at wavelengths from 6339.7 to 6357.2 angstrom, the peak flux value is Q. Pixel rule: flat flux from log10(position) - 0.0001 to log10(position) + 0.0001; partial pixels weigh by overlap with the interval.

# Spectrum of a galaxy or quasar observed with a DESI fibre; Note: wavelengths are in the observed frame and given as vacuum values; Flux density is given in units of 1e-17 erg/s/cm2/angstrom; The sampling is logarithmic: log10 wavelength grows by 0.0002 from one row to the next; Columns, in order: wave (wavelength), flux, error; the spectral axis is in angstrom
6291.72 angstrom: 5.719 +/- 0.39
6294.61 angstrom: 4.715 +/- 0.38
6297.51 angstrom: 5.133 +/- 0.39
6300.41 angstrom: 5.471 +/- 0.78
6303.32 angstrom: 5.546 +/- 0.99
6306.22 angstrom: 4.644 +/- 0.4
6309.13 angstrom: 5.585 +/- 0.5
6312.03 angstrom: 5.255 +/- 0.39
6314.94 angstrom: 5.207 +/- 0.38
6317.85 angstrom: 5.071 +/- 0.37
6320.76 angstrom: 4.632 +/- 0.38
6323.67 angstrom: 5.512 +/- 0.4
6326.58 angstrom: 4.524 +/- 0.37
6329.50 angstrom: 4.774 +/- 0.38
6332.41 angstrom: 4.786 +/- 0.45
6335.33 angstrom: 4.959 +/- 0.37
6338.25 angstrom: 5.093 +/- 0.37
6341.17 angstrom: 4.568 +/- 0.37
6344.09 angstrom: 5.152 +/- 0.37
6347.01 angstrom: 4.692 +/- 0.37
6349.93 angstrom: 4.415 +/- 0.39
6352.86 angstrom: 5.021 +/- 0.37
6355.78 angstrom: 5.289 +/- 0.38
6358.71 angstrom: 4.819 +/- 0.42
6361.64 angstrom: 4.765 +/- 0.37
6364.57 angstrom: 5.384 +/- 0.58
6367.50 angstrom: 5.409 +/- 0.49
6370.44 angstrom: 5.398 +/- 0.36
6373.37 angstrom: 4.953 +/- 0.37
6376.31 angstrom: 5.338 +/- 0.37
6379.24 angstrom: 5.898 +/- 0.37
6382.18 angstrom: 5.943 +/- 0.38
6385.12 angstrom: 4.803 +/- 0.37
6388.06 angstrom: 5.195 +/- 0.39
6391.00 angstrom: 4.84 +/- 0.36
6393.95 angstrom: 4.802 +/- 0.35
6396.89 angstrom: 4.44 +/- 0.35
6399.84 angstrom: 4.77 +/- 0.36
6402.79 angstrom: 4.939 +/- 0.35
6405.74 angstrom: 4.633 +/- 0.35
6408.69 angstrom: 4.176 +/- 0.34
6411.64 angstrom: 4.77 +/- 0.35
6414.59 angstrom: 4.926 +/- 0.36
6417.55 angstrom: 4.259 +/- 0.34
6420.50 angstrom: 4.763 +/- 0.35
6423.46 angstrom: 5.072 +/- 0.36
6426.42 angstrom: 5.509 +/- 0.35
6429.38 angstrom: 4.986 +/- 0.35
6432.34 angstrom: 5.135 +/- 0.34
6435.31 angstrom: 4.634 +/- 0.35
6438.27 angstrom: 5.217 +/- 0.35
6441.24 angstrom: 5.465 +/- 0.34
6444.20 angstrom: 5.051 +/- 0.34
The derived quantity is 5.289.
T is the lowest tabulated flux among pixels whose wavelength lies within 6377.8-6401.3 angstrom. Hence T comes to 4.44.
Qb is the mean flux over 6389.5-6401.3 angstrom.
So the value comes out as 4.71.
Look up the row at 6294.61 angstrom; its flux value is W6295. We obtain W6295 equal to 4.715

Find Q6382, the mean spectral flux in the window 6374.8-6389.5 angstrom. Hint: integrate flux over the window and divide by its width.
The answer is 5.44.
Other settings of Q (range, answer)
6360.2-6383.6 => 5.943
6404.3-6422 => 4.926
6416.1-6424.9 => 5.072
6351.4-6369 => 5.409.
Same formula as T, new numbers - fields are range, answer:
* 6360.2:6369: 4.765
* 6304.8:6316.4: 4.644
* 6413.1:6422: 4.259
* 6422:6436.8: 4.634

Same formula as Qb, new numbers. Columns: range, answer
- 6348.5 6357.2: 4.91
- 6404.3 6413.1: 4.53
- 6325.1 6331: 4.66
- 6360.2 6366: 5.07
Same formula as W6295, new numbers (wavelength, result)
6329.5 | 4.774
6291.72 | 5.719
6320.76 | 4.632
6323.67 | 5.512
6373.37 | 4.953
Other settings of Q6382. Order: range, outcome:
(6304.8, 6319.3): 5.15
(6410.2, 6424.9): 4.76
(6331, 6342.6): 4.85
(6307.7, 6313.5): 5.42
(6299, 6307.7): 5.21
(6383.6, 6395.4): 4.91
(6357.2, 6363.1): 4.79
